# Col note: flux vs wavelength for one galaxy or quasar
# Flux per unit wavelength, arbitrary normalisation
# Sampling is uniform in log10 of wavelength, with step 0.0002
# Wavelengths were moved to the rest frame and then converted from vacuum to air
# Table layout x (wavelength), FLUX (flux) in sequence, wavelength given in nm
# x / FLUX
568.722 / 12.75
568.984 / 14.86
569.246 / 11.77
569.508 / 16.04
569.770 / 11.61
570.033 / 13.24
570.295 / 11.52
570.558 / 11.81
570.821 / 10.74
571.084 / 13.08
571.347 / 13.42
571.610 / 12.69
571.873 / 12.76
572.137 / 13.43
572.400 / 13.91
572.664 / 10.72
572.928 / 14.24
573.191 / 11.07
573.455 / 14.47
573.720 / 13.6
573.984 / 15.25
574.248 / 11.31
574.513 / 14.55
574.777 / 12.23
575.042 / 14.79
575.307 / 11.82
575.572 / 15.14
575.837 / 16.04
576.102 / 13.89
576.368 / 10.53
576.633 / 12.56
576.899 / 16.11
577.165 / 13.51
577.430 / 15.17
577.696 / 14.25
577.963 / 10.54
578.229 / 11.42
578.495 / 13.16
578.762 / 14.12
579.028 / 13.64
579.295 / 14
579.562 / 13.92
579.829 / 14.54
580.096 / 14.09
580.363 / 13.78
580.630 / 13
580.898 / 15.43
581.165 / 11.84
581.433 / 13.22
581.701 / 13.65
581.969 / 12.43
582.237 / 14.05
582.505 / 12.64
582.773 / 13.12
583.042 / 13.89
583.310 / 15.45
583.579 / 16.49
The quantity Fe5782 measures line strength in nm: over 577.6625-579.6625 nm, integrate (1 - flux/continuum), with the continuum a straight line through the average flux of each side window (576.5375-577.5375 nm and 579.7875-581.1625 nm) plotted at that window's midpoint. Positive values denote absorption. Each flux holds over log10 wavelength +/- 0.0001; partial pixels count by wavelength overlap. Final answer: 0.16 nm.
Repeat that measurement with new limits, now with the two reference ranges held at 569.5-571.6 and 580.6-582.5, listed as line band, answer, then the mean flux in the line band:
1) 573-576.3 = -0.21 nm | 13.6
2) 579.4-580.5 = -0.07 nm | 14.1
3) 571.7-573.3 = -0.01 nm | 12.7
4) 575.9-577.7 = -0.11 nm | 13.8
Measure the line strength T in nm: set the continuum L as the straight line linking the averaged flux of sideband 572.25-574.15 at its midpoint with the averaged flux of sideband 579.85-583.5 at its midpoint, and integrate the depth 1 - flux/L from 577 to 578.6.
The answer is 0.05 nm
